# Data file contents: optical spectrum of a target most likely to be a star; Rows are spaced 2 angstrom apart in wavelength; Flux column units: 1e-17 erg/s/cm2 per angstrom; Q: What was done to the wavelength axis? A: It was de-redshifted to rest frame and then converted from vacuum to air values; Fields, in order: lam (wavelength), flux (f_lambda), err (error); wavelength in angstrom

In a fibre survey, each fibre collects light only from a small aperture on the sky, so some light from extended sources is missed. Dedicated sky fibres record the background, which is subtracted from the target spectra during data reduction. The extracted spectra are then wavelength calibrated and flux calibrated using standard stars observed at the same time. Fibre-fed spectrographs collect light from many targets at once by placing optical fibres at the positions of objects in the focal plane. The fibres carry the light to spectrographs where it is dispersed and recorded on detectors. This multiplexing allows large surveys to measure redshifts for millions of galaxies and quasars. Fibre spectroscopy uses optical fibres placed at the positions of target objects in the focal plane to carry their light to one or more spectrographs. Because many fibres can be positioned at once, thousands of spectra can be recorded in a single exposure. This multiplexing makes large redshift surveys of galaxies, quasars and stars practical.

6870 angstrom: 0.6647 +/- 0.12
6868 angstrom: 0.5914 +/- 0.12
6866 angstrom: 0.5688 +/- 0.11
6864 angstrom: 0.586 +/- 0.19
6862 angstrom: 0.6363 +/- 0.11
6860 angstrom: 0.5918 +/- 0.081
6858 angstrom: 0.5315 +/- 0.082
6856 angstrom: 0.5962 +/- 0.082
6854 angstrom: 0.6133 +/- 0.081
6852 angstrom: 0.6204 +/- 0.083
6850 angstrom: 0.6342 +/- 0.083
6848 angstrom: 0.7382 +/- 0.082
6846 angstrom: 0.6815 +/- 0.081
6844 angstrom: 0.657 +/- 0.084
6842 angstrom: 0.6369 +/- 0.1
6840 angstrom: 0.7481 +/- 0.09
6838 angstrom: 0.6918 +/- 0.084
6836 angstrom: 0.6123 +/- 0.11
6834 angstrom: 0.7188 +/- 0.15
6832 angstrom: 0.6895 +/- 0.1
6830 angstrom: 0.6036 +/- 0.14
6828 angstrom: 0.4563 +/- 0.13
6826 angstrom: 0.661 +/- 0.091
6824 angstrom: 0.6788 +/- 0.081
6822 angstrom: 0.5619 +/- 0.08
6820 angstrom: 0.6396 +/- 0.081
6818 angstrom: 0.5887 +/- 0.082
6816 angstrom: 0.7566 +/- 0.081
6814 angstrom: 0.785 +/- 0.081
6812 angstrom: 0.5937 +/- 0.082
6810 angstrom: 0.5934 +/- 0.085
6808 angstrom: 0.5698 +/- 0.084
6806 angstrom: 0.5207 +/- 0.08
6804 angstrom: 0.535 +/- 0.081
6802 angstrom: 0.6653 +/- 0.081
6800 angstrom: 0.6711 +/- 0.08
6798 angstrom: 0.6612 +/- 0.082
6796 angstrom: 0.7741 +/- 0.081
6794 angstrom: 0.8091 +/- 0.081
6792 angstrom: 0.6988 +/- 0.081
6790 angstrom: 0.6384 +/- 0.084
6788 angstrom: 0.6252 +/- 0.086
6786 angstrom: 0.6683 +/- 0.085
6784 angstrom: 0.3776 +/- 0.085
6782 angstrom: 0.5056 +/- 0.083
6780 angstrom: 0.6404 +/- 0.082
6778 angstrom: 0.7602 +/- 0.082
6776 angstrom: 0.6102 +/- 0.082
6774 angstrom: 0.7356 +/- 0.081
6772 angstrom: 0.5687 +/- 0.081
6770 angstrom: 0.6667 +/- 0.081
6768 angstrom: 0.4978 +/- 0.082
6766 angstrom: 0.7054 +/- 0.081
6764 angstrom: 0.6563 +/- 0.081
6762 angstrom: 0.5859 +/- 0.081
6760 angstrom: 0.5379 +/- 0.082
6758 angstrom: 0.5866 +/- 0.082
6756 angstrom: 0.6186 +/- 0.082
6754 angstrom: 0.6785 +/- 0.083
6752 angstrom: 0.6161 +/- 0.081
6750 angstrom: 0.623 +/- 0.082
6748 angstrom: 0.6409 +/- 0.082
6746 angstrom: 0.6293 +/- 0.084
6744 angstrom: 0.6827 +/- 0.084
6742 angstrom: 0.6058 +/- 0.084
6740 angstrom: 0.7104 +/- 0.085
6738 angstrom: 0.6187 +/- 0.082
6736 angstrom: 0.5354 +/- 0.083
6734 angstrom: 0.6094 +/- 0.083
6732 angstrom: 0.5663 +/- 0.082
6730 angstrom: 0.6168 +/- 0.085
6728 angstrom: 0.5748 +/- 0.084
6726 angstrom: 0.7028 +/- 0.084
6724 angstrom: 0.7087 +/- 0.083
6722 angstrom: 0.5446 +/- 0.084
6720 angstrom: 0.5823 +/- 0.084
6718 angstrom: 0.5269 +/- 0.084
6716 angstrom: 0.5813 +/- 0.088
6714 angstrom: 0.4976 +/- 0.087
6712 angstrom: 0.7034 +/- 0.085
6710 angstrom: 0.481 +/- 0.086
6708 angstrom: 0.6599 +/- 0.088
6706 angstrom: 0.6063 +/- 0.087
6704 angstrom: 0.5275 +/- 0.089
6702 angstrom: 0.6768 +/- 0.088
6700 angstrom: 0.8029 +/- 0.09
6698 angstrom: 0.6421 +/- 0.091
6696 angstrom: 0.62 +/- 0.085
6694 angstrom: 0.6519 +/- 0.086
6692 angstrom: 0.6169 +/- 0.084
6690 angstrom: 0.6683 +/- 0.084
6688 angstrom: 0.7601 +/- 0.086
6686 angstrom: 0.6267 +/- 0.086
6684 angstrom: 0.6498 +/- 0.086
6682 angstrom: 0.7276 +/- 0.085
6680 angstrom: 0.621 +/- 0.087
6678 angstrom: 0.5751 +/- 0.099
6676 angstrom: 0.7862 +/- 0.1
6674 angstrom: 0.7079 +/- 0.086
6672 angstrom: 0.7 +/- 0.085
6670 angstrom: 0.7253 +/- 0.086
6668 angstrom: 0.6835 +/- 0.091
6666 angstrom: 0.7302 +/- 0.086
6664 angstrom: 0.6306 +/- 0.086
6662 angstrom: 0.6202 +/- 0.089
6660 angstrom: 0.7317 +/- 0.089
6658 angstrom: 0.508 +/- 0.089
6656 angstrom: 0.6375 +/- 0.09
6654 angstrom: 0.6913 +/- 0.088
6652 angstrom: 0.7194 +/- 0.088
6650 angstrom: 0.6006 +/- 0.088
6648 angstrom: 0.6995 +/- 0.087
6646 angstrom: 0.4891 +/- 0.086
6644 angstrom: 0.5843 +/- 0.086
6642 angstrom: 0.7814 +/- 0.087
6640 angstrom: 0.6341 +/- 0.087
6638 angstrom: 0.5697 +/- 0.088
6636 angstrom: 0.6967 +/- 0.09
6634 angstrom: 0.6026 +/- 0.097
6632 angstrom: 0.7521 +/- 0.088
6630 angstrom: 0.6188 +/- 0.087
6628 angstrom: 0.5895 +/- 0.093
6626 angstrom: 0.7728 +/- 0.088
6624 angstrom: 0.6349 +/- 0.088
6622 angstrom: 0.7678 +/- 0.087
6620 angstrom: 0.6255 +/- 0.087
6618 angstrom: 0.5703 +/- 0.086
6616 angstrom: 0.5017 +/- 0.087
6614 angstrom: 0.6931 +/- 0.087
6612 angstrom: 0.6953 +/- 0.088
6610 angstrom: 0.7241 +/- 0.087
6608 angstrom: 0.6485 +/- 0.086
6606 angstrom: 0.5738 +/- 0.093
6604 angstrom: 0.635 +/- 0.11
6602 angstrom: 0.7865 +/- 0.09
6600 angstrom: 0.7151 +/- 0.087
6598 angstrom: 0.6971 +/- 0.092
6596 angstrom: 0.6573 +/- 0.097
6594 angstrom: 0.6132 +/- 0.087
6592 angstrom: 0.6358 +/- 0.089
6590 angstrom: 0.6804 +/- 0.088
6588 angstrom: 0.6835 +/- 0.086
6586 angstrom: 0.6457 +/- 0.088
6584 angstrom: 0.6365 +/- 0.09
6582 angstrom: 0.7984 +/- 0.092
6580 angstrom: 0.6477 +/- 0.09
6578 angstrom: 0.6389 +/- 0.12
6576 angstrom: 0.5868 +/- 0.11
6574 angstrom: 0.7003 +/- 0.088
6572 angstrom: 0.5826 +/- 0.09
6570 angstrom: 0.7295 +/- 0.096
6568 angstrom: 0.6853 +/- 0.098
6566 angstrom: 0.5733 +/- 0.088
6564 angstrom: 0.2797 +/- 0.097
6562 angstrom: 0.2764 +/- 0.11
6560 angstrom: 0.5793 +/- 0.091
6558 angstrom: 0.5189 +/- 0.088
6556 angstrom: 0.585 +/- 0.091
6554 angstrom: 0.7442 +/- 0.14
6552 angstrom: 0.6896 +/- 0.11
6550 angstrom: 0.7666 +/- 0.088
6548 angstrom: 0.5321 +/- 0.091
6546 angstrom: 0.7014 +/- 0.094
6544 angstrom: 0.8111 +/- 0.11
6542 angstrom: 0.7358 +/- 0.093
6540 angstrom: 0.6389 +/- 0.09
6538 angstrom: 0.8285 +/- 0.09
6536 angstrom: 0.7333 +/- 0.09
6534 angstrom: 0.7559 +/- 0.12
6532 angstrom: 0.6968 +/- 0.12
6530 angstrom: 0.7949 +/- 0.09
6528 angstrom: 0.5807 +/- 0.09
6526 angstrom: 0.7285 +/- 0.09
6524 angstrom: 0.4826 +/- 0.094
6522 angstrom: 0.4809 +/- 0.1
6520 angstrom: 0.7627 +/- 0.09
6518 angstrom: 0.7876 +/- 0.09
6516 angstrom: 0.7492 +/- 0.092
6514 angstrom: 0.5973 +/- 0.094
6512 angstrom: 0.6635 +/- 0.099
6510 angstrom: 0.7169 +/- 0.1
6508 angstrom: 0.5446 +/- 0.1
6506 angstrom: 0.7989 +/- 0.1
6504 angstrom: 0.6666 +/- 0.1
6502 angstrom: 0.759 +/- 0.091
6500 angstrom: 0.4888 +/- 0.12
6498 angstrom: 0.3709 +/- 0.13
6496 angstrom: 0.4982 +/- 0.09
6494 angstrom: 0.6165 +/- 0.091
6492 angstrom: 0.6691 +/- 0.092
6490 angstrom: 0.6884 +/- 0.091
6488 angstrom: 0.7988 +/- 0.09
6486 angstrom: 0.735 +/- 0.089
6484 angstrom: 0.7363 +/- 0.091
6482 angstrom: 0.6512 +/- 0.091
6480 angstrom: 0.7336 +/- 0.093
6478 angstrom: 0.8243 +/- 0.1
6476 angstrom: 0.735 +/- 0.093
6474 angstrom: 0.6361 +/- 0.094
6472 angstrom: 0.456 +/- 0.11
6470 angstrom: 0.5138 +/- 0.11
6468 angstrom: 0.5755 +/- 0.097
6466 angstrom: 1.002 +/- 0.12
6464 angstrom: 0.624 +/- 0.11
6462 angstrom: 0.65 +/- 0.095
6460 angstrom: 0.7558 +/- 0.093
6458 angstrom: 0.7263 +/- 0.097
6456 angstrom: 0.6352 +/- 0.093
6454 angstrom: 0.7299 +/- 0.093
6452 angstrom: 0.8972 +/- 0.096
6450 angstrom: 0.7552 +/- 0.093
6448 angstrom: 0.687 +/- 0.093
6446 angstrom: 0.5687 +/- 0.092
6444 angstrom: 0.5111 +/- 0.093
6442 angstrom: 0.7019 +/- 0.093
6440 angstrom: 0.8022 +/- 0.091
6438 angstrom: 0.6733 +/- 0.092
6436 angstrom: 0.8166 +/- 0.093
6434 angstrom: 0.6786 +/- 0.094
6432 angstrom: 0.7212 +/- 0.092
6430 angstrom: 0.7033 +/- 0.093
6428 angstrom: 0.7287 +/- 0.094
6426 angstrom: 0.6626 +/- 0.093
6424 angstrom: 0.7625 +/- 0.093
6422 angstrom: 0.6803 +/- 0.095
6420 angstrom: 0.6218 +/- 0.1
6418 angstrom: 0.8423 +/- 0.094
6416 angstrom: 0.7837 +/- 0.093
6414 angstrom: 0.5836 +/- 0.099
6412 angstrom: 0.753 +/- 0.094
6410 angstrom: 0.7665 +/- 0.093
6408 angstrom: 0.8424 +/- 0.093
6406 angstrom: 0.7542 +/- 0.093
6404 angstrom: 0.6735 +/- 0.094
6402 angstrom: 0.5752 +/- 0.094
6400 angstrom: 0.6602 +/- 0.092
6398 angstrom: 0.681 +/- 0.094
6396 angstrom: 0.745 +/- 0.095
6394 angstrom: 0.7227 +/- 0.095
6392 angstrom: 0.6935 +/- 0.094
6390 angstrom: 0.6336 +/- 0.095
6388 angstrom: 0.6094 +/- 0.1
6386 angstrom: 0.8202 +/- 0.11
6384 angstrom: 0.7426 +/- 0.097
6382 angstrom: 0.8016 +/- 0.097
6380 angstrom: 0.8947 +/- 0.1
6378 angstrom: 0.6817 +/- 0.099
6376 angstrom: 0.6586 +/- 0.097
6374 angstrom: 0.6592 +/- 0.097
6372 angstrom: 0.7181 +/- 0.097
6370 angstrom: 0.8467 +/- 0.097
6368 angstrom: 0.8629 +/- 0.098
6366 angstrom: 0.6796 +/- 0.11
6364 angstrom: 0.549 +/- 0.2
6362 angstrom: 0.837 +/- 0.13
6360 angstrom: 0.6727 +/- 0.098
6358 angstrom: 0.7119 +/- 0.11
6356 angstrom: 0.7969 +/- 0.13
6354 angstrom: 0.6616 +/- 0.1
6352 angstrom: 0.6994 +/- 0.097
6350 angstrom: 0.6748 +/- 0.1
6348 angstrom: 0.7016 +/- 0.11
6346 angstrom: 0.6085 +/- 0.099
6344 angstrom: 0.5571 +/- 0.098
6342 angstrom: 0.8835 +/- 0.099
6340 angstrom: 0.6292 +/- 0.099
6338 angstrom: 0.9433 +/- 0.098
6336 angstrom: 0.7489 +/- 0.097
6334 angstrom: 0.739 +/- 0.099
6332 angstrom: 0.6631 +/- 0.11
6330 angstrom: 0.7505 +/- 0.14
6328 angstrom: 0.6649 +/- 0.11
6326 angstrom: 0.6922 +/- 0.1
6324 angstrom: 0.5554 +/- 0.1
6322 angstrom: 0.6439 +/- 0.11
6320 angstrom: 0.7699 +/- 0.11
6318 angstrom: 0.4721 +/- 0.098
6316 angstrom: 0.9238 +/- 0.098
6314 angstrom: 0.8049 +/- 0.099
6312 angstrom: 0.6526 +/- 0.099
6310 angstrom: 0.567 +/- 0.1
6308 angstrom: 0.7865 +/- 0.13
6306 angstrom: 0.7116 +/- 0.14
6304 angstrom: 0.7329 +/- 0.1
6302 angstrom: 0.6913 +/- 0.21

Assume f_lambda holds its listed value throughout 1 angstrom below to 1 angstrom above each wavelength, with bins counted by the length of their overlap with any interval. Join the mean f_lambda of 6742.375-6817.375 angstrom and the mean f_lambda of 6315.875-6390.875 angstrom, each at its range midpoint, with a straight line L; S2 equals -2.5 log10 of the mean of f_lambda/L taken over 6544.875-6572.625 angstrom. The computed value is 0.15 mag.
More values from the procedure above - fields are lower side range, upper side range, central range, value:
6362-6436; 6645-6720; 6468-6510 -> 0.08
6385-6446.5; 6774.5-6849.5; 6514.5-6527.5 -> 0.05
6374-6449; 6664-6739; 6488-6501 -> 0.20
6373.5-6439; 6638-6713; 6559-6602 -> 0.09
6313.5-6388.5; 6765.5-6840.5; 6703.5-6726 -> 0.11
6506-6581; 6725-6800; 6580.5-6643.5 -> -0.04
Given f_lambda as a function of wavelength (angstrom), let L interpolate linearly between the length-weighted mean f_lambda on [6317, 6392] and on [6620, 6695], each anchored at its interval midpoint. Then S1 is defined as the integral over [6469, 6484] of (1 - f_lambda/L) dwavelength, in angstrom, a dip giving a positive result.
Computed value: 0.8 angstrom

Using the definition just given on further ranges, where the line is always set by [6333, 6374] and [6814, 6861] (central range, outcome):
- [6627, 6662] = 1.8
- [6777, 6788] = 1.0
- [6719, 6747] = 1.7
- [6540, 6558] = 0.2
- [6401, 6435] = 0.0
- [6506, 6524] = 0.9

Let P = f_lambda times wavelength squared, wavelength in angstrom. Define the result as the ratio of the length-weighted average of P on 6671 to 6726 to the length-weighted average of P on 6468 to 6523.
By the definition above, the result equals 1.04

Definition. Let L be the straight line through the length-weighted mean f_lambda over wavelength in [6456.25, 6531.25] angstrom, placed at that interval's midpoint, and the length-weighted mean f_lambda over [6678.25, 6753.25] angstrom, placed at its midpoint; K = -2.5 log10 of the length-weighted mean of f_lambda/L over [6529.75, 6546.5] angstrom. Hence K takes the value -0.13 mag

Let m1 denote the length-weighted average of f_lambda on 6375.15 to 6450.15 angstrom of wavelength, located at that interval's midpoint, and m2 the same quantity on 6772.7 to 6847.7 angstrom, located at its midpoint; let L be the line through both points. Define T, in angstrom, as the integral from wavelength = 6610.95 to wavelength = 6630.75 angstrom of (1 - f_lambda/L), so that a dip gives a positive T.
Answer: 0.8 angstrom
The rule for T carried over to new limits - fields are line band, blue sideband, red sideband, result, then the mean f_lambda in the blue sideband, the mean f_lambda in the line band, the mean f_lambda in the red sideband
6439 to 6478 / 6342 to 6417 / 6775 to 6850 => 0.8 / 0.713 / 0.686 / 0.644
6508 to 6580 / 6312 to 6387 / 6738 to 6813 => 3.4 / 0.721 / 0.648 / 0.629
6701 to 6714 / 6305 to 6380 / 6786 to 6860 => 1.2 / 0.71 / 0.601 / 0.646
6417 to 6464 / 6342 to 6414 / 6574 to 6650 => -0.6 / 0.713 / 0.707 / 0.656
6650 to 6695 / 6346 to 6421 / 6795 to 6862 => -0.2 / 0.718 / 0.67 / 0.639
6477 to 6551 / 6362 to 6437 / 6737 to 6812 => 1.4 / 0.721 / 0.679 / 0.629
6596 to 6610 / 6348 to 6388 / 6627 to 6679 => -0.2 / 0.731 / 0.678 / 0.656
